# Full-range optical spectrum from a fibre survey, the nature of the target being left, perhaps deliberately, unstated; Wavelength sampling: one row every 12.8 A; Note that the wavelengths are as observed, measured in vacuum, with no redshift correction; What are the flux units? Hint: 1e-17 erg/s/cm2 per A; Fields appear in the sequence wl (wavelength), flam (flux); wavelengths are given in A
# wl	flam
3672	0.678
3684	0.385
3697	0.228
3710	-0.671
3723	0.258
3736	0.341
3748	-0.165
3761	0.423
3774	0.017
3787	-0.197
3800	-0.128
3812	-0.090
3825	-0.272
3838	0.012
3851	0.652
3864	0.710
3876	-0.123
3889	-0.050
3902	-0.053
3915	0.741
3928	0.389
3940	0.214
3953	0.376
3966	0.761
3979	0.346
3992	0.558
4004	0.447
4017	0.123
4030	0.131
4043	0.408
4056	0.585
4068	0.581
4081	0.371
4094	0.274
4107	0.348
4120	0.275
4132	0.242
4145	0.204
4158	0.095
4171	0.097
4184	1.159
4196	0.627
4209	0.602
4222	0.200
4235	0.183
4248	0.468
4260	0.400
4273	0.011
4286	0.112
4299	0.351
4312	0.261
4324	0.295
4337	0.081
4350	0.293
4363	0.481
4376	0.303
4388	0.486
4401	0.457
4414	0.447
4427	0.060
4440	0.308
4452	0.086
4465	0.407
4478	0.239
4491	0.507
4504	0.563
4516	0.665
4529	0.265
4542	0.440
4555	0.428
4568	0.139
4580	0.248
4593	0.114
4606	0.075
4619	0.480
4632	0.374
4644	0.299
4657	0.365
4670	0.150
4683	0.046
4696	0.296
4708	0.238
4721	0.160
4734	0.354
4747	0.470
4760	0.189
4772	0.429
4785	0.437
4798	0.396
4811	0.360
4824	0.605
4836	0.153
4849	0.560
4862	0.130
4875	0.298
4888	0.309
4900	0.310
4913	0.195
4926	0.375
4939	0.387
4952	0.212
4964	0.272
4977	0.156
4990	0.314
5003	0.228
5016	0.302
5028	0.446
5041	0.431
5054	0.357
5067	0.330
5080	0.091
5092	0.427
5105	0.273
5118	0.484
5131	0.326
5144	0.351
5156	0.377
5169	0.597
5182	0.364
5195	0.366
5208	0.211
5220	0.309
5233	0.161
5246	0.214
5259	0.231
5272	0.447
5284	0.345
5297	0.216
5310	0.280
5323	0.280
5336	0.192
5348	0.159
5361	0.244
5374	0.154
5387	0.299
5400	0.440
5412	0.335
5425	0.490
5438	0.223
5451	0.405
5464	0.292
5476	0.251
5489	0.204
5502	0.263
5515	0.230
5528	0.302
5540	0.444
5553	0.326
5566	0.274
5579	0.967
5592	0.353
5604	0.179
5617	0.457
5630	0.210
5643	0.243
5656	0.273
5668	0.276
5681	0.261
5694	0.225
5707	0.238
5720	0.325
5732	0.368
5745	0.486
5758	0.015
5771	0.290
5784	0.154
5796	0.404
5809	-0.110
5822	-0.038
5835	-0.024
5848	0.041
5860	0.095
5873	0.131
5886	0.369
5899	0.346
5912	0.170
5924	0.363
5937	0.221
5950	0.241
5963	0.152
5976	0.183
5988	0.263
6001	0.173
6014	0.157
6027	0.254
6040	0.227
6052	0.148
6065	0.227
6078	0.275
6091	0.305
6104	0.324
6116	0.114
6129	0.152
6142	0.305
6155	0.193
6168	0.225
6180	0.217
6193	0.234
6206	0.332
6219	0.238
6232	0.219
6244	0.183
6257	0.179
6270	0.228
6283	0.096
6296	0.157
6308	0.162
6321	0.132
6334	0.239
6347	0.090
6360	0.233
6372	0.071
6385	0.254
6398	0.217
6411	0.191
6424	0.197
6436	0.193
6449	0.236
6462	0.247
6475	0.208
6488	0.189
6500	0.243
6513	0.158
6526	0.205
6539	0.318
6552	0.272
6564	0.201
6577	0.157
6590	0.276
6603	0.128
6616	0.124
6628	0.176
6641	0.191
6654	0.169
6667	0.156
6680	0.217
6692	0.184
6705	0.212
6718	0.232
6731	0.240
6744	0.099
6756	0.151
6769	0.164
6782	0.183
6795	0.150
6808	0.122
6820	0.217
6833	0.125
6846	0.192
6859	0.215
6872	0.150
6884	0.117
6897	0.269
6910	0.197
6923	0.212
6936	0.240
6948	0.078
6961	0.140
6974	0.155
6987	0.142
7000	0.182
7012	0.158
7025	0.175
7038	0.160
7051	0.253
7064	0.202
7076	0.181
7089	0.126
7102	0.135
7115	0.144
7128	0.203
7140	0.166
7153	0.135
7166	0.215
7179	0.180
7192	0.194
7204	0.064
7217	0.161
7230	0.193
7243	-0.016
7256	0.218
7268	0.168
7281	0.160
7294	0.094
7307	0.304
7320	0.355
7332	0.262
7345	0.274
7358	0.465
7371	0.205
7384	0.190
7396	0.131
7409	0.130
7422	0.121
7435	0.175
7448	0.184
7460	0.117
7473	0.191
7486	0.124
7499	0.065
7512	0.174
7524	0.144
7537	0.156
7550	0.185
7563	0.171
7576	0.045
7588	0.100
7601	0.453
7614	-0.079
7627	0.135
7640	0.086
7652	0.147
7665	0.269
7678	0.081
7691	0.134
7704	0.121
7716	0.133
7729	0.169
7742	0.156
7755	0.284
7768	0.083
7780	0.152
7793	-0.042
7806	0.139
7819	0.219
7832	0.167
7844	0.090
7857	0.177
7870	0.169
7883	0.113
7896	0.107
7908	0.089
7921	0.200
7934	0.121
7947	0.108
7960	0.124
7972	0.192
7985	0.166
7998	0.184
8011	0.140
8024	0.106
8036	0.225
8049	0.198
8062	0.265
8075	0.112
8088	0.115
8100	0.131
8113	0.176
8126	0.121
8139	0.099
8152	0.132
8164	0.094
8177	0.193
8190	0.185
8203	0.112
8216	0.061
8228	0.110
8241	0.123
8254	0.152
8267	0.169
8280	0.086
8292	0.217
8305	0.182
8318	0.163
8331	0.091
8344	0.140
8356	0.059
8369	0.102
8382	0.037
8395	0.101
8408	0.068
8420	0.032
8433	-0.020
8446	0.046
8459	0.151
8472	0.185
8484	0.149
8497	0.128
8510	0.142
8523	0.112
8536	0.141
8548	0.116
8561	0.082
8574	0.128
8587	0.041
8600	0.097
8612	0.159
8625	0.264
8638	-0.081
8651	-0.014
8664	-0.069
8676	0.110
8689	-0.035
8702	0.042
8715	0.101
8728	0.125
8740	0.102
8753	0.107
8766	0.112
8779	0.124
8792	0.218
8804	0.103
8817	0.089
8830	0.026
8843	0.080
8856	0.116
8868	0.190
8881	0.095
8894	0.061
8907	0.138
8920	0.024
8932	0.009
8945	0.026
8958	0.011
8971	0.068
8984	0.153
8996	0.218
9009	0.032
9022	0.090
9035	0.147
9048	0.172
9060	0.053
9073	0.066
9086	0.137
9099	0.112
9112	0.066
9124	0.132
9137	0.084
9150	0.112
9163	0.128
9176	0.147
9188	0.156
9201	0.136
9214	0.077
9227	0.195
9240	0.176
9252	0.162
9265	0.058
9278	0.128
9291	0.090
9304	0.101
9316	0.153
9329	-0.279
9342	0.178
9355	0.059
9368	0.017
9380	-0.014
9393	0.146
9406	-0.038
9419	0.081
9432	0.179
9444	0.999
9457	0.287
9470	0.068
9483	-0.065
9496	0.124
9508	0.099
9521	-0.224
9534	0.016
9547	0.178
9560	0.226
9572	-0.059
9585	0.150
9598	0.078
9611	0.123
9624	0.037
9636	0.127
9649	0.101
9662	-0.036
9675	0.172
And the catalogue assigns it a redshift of 0.12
